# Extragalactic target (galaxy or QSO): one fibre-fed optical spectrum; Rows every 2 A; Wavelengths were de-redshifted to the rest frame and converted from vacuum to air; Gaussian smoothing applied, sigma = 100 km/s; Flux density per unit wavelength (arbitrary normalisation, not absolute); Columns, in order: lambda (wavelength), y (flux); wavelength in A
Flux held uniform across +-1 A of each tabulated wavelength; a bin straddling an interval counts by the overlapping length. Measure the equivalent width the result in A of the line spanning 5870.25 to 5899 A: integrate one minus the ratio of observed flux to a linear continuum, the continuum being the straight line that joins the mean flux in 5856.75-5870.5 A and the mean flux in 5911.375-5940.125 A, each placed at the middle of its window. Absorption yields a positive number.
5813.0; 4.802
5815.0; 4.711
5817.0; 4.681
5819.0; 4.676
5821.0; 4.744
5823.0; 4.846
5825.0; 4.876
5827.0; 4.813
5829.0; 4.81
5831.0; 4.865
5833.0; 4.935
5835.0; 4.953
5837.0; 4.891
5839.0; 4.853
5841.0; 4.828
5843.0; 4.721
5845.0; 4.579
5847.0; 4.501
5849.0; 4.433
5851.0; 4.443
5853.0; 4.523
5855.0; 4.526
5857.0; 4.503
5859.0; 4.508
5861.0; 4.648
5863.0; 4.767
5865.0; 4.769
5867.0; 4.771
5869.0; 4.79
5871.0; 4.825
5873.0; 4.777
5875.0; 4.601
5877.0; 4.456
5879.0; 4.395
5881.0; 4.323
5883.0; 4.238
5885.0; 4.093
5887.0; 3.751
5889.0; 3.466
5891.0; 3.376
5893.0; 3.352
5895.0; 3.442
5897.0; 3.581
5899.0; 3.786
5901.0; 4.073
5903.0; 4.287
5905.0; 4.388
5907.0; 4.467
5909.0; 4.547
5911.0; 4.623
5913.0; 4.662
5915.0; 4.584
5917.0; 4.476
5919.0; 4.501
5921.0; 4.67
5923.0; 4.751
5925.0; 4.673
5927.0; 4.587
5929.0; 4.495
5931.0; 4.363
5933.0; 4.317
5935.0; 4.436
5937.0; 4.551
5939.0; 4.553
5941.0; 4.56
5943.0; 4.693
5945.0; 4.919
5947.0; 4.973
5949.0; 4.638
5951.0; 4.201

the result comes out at 3.8 A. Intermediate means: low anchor 4.69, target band 4.03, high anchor 4.55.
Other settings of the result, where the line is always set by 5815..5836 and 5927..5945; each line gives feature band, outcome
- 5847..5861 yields 0.7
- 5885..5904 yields 3.8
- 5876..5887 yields 1.0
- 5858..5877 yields 0.0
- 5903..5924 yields 0.1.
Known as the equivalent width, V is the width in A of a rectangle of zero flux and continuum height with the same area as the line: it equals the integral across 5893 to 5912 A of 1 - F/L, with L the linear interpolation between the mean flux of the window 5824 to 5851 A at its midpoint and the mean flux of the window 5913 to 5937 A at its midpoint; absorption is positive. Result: 2.08 A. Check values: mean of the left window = 4.76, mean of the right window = 4.54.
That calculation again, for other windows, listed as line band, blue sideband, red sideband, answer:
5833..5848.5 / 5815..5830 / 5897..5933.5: -0.18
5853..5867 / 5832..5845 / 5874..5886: -0.12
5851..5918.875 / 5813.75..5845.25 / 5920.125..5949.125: 5.55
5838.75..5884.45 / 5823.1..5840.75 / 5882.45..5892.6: -3.61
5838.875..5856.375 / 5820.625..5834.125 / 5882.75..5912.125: 0.02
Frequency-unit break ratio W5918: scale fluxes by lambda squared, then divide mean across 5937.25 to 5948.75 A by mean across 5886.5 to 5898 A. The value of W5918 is 1.38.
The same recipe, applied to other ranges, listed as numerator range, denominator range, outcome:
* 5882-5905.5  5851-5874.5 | 0.83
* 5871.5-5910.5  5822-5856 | 0.88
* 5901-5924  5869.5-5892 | 1.08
